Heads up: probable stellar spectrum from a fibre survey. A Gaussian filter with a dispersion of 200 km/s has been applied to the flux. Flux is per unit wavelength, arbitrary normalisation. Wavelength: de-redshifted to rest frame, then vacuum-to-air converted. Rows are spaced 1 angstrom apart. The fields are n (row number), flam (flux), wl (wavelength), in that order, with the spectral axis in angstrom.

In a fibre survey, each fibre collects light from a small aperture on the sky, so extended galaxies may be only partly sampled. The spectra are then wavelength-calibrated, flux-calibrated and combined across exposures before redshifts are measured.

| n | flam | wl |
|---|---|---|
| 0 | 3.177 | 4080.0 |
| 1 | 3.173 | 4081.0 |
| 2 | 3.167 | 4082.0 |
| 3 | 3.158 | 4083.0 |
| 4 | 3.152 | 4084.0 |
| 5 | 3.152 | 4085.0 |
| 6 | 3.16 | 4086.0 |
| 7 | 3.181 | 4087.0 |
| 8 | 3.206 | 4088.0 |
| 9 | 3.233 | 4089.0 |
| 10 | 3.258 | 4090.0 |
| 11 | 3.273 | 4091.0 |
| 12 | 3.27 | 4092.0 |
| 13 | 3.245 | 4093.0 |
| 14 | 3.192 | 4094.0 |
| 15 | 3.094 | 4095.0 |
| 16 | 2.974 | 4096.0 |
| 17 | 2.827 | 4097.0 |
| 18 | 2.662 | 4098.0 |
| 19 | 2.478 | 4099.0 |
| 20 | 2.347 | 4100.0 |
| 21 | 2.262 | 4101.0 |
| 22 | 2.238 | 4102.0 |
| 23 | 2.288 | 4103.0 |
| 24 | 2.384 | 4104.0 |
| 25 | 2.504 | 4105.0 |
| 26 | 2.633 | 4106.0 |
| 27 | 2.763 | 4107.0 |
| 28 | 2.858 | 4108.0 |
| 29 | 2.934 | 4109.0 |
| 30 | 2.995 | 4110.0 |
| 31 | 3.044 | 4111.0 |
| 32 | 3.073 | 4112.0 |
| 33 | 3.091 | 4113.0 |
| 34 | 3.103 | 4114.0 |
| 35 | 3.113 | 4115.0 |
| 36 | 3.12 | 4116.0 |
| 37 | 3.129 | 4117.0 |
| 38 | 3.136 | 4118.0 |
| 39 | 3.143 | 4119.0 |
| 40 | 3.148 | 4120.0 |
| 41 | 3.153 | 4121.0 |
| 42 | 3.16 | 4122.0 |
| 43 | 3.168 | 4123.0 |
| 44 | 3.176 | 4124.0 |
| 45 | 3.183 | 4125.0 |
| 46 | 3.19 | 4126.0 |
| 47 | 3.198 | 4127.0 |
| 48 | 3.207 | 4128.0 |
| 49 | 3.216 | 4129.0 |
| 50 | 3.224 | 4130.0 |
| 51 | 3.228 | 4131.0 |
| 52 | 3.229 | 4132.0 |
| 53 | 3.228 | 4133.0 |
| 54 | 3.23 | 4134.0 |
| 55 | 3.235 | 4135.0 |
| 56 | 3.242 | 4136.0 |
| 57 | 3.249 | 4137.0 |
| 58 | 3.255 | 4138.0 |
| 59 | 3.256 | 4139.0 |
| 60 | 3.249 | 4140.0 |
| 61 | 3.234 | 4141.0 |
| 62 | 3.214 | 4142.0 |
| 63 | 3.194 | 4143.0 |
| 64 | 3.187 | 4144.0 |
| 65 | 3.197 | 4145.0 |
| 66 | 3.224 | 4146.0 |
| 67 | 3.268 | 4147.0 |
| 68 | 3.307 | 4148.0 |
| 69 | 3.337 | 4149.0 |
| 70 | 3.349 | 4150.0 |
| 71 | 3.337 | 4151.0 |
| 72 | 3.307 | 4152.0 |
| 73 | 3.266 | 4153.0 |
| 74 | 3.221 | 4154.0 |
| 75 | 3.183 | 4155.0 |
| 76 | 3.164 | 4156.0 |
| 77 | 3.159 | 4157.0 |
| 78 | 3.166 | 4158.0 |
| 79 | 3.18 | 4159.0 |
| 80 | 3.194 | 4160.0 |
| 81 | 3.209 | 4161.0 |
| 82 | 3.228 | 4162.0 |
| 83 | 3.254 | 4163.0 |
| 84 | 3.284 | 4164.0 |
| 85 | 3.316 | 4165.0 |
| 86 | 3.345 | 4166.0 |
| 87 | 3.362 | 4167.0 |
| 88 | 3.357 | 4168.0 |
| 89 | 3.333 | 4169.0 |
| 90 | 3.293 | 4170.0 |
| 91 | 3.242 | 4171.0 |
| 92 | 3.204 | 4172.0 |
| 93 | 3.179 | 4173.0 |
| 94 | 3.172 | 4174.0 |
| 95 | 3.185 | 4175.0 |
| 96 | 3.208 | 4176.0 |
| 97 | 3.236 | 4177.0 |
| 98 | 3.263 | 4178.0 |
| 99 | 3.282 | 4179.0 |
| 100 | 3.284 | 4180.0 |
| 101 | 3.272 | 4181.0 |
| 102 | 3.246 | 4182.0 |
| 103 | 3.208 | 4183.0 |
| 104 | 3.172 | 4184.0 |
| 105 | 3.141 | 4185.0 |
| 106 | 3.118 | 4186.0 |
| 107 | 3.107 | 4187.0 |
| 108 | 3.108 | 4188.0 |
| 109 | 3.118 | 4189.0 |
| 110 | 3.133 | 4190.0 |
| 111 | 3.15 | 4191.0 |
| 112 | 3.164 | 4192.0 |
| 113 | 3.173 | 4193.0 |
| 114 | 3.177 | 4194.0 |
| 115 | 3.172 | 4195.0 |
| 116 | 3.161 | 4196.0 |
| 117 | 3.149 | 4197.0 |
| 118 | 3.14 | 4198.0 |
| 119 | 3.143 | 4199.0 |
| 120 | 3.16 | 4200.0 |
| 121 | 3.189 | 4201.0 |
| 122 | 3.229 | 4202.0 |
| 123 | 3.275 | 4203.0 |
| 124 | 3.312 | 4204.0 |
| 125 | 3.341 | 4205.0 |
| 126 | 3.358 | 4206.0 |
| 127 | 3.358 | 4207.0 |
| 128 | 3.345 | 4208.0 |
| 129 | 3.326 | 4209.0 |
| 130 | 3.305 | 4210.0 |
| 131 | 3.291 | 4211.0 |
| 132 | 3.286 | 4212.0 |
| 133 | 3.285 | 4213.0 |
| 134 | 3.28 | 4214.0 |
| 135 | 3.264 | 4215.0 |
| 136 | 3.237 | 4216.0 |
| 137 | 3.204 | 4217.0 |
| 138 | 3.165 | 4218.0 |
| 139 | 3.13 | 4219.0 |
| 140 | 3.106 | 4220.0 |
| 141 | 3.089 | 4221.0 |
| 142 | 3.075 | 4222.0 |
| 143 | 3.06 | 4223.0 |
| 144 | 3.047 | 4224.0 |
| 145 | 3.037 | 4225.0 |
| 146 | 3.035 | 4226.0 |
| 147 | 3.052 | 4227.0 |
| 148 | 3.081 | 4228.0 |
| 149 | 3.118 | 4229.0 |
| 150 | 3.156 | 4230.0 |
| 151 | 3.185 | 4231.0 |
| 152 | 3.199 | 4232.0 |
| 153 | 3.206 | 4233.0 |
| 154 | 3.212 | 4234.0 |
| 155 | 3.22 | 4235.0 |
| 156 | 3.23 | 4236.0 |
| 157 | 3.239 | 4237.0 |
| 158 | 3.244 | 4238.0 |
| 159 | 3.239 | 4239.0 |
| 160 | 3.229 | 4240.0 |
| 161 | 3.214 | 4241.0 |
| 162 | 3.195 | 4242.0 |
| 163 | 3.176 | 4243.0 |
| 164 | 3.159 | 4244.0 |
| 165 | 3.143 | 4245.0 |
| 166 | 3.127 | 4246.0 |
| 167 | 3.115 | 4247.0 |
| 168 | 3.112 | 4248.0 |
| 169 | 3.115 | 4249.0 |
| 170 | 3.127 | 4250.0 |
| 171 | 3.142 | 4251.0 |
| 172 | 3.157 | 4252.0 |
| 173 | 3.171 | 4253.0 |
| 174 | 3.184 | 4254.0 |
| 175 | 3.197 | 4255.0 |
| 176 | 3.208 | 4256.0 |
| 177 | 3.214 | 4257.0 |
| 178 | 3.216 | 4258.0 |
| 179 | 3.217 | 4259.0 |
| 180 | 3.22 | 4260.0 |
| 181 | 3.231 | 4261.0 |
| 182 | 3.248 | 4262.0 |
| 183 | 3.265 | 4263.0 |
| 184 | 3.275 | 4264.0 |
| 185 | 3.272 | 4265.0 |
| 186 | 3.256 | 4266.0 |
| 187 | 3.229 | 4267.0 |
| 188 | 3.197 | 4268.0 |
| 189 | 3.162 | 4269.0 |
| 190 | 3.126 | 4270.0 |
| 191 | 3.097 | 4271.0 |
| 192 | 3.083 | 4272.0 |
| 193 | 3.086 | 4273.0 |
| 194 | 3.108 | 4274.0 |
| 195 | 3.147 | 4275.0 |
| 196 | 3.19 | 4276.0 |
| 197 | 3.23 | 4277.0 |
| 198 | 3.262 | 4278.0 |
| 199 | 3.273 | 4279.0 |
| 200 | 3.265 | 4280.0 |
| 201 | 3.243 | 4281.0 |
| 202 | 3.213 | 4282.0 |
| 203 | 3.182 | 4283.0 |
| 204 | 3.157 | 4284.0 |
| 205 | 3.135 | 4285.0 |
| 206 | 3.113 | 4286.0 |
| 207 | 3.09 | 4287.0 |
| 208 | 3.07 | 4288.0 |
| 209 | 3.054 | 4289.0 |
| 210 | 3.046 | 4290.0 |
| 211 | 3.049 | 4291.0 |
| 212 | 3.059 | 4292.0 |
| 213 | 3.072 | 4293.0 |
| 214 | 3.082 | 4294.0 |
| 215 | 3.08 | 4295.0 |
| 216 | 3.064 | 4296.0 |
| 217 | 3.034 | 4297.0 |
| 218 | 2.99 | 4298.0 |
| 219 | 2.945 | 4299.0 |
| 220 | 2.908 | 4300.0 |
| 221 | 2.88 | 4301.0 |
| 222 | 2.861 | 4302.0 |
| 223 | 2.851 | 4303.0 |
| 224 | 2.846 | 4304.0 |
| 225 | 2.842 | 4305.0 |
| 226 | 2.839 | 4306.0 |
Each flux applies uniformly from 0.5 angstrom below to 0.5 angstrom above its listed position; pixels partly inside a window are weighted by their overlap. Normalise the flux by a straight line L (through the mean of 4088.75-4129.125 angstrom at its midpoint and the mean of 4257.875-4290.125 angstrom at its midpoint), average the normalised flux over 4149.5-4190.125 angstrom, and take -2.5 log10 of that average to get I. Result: -0.07 mag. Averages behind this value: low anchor 2.96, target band 3.23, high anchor 3.18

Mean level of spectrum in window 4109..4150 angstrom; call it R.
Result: 3.19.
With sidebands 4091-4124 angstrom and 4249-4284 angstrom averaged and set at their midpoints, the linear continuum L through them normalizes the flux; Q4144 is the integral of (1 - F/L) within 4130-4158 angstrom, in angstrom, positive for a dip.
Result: -2.6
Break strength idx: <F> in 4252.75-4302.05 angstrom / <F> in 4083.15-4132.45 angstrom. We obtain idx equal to 1.0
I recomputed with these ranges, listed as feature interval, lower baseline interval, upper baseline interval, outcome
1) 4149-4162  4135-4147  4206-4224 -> -0.001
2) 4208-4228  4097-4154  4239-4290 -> -0.013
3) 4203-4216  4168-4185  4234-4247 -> -0.030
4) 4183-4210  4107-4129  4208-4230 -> -0.016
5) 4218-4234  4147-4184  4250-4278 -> 0.036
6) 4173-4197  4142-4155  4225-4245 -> 0.014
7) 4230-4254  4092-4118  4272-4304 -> -0.056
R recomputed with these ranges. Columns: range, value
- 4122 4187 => 3.23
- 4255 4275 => 3.19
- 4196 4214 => 3.26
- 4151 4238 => 3.21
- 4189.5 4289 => 3.19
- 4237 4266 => 3.2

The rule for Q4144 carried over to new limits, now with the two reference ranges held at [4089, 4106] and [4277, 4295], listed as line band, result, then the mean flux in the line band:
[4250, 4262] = -0.44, 3.2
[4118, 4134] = -2.01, 3.19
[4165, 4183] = -2.08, 3.26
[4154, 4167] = -1.48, 3.23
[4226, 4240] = -0.65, 3.18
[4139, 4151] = -1.61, 3.25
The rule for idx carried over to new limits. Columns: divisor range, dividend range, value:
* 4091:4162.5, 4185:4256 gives 1.03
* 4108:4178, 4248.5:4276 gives 0.99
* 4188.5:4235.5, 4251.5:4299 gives 0.99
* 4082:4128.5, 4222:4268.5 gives 1.06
